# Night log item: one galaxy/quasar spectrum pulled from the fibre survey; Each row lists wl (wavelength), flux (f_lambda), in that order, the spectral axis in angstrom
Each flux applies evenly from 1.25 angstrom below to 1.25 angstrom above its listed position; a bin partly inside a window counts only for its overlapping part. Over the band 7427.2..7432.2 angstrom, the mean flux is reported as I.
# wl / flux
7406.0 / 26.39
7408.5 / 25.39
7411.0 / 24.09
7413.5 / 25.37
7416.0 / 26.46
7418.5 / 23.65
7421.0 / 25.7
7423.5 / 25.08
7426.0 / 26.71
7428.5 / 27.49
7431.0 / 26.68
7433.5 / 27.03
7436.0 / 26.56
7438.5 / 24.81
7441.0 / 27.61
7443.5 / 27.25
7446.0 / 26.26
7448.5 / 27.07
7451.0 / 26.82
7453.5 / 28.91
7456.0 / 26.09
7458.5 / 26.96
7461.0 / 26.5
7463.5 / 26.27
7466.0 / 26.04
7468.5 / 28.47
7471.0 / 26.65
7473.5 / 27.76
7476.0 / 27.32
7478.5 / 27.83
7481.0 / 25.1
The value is 27.1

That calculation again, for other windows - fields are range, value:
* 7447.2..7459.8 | 27.2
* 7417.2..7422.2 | 24.7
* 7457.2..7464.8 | 26.6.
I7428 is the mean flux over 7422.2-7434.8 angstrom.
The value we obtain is 26.6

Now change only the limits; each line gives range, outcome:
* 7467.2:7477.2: 27.5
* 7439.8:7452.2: 27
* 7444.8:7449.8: 26.7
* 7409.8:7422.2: 25.1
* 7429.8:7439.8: 26.3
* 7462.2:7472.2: 26.9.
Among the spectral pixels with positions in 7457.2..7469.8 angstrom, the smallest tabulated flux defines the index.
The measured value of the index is 26.04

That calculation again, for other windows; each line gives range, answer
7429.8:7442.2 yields 24.81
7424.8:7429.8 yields 26.71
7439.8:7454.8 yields 26.26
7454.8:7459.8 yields 26.09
